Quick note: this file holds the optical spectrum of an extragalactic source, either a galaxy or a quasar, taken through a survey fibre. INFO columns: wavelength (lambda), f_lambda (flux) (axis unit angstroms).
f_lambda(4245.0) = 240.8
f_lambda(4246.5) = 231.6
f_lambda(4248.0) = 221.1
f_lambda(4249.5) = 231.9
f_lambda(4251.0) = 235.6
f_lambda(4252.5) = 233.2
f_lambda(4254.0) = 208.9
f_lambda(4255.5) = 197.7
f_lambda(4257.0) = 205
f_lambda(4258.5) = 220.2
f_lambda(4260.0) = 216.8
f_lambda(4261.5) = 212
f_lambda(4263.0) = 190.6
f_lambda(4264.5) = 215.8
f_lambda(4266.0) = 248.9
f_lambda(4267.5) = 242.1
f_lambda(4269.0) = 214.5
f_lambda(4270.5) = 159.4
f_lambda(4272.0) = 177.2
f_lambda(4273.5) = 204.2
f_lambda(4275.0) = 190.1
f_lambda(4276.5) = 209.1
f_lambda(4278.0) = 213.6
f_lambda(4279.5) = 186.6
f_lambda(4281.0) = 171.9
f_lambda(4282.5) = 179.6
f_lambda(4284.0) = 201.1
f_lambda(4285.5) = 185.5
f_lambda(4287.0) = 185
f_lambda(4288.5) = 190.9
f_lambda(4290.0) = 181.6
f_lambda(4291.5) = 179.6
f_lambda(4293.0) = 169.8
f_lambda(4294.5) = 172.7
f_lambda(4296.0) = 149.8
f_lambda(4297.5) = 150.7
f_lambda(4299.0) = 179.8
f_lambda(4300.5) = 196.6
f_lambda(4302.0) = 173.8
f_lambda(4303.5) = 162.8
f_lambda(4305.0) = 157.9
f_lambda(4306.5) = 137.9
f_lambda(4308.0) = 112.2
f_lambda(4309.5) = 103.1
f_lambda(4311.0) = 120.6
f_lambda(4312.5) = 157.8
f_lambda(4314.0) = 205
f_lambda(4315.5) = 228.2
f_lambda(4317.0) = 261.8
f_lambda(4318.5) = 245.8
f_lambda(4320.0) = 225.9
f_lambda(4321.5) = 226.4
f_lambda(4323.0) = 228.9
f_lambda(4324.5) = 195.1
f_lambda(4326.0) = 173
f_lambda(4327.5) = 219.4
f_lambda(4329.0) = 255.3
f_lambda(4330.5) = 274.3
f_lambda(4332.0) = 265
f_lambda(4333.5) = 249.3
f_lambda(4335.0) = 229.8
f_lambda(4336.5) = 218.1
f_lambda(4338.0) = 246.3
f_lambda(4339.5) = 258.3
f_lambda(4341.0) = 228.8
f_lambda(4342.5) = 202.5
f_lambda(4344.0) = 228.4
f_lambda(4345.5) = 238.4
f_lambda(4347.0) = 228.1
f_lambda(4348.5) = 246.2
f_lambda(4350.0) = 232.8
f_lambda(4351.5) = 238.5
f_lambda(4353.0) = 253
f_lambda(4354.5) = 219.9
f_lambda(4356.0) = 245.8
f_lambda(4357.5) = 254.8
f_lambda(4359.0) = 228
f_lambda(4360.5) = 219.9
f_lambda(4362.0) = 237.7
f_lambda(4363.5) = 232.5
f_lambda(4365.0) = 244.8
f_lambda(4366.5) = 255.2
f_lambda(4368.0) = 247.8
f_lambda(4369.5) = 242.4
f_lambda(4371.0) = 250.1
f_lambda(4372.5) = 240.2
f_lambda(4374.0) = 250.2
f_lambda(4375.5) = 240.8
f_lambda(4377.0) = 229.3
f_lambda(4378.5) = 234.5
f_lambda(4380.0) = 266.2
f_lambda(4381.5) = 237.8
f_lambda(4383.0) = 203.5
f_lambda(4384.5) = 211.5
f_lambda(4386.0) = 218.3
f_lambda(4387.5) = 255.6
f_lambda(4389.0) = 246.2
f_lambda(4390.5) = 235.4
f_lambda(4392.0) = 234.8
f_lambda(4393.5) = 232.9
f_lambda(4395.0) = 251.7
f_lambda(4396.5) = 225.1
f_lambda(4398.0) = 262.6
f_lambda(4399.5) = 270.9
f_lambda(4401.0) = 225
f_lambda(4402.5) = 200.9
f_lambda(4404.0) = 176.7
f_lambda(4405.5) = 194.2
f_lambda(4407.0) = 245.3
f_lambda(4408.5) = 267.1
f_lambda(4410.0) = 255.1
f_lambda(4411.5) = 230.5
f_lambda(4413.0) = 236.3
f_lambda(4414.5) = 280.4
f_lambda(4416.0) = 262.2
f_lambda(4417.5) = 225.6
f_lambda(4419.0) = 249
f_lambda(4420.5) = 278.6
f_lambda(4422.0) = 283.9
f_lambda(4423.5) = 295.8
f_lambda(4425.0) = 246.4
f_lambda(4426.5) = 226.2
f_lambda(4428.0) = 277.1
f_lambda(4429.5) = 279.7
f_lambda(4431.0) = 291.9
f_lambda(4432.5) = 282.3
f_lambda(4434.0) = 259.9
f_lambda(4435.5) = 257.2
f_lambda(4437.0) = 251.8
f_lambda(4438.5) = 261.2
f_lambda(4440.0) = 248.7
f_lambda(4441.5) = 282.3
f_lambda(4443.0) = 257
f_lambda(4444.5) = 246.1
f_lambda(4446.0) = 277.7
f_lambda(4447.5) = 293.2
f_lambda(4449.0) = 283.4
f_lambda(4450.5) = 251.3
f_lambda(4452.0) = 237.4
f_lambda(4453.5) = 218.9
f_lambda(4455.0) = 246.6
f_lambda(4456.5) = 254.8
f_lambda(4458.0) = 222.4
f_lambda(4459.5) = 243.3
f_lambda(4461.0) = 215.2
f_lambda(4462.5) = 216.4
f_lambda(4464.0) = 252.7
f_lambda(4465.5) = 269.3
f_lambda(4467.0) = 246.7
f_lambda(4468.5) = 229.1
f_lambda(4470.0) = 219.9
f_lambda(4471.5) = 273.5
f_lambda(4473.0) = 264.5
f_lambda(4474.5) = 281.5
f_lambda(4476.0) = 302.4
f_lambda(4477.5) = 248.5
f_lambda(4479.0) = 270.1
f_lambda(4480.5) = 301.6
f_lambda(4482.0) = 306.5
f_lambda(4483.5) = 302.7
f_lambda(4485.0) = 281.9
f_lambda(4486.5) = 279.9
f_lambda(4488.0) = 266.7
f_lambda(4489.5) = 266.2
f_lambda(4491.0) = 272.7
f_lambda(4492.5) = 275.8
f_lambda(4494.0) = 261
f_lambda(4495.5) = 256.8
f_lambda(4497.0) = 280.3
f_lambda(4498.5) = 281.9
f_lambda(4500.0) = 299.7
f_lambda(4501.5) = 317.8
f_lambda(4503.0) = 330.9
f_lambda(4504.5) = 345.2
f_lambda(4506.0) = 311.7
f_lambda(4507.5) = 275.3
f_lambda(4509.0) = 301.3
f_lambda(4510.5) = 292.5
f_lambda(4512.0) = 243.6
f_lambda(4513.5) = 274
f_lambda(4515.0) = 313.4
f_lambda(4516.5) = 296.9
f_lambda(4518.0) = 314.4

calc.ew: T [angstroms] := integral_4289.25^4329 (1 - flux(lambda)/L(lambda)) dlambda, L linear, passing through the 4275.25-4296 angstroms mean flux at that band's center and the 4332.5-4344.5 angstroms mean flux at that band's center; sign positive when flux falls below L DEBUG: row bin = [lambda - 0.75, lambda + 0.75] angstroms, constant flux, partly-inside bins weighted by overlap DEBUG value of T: 4.71 angstroms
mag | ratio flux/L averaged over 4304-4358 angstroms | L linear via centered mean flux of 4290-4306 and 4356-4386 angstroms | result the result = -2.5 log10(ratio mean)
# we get -0.079 mag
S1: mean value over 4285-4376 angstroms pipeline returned 213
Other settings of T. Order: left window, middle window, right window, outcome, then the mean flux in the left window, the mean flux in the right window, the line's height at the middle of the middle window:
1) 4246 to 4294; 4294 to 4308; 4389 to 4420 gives 3.28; 203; 239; 211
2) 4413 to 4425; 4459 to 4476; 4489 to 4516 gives 1.82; 265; 289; 279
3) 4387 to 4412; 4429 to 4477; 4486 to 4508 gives 1.38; 236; 288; 265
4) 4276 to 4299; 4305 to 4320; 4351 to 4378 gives 1.87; 181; 241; 201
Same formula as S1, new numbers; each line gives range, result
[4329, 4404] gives 238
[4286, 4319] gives 173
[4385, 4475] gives 250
